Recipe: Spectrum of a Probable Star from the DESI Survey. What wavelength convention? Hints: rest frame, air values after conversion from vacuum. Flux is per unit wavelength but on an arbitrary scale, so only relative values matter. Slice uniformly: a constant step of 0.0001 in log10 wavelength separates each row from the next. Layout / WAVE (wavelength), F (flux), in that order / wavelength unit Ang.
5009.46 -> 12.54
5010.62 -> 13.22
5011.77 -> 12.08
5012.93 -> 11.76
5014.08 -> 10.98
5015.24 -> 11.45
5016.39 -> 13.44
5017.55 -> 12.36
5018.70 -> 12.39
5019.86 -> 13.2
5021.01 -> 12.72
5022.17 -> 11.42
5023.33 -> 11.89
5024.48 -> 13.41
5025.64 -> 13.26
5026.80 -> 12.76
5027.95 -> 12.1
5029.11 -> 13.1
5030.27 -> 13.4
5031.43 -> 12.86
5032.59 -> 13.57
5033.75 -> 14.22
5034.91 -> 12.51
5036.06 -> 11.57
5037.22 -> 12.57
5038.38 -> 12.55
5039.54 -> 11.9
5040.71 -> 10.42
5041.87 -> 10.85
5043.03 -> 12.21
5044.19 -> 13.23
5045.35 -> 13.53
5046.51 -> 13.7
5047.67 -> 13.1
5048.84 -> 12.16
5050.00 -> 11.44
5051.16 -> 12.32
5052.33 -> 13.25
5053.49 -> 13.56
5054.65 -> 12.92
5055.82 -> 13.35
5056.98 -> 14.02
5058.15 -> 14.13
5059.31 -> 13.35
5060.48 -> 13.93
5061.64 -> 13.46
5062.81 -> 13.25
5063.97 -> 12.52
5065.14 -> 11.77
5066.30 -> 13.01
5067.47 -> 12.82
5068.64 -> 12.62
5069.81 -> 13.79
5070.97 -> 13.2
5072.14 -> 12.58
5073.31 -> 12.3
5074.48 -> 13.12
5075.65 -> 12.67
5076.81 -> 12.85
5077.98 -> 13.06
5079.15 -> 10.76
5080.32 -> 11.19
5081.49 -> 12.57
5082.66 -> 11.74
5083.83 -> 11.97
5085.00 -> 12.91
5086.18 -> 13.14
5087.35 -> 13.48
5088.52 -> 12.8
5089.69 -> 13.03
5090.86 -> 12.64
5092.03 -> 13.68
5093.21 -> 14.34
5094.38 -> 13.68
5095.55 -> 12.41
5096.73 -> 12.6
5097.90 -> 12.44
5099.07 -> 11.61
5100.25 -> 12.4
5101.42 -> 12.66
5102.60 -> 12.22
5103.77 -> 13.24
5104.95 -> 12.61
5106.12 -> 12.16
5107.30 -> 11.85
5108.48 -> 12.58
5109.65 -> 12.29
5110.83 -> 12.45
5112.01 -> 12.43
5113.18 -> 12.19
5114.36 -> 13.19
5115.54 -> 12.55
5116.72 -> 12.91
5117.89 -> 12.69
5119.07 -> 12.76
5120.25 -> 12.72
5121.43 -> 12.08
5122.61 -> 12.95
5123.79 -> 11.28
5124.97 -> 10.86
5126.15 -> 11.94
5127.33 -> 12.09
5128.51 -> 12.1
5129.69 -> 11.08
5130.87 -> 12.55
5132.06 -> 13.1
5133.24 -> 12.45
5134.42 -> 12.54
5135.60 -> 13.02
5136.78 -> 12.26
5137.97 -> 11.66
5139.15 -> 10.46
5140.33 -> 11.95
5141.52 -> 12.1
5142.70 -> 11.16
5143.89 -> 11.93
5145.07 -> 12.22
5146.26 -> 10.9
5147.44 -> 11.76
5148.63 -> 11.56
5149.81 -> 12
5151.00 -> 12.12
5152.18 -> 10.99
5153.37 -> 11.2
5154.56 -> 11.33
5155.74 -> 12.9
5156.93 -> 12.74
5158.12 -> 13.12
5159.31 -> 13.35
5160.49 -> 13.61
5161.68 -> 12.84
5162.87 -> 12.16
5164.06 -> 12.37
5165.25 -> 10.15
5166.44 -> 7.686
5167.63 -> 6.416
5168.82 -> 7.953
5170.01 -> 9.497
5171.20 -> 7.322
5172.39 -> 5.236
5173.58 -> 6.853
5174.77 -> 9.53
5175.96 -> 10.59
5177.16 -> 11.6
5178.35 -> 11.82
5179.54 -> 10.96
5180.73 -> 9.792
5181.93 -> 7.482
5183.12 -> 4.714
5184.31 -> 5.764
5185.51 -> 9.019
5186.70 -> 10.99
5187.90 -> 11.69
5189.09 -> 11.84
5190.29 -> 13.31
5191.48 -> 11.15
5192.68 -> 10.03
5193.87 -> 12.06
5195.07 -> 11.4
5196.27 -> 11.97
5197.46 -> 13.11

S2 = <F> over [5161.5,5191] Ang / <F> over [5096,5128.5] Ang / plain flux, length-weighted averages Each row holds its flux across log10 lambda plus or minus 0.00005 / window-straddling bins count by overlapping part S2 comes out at 0.77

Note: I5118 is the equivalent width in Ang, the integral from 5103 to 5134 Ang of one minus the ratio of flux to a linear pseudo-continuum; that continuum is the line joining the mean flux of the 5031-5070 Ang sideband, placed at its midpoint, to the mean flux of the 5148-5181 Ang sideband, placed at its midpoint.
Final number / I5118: -2.23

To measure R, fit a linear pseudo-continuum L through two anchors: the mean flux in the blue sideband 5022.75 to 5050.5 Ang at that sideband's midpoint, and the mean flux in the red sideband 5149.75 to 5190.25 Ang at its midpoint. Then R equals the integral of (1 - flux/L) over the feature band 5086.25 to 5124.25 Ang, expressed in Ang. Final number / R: -4.3 Ang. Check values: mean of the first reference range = 12.6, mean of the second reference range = 10.2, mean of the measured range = 12.7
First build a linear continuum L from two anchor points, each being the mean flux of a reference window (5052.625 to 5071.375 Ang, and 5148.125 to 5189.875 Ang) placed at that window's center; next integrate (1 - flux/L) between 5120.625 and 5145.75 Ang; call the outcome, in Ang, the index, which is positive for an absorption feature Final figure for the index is -1.6 Ang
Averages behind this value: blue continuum 13.2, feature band 12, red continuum 10.3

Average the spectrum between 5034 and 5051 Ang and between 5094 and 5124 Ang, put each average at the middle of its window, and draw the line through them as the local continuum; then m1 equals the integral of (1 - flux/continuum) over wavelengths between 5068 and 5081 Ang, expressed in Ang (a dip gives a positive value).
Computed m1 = -0.2 Ang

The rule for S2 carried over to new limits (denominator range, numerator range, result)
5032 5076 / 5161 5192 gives 0.75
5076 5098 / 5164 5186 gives 0.68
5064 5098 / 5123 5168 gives 0.92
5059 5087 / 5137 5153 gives 0.91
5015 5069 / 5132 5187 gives 0.84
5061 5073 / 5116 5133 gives 0.95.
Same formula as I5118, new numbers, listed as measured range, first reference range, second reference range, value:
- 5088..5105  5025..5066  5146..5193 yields -1.4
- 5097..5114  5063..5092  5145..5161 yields 0.1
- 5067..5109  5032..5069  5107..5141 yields -0.5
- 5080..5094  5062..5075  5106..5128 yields -0.2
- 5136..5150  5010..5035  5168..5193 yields -2.1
